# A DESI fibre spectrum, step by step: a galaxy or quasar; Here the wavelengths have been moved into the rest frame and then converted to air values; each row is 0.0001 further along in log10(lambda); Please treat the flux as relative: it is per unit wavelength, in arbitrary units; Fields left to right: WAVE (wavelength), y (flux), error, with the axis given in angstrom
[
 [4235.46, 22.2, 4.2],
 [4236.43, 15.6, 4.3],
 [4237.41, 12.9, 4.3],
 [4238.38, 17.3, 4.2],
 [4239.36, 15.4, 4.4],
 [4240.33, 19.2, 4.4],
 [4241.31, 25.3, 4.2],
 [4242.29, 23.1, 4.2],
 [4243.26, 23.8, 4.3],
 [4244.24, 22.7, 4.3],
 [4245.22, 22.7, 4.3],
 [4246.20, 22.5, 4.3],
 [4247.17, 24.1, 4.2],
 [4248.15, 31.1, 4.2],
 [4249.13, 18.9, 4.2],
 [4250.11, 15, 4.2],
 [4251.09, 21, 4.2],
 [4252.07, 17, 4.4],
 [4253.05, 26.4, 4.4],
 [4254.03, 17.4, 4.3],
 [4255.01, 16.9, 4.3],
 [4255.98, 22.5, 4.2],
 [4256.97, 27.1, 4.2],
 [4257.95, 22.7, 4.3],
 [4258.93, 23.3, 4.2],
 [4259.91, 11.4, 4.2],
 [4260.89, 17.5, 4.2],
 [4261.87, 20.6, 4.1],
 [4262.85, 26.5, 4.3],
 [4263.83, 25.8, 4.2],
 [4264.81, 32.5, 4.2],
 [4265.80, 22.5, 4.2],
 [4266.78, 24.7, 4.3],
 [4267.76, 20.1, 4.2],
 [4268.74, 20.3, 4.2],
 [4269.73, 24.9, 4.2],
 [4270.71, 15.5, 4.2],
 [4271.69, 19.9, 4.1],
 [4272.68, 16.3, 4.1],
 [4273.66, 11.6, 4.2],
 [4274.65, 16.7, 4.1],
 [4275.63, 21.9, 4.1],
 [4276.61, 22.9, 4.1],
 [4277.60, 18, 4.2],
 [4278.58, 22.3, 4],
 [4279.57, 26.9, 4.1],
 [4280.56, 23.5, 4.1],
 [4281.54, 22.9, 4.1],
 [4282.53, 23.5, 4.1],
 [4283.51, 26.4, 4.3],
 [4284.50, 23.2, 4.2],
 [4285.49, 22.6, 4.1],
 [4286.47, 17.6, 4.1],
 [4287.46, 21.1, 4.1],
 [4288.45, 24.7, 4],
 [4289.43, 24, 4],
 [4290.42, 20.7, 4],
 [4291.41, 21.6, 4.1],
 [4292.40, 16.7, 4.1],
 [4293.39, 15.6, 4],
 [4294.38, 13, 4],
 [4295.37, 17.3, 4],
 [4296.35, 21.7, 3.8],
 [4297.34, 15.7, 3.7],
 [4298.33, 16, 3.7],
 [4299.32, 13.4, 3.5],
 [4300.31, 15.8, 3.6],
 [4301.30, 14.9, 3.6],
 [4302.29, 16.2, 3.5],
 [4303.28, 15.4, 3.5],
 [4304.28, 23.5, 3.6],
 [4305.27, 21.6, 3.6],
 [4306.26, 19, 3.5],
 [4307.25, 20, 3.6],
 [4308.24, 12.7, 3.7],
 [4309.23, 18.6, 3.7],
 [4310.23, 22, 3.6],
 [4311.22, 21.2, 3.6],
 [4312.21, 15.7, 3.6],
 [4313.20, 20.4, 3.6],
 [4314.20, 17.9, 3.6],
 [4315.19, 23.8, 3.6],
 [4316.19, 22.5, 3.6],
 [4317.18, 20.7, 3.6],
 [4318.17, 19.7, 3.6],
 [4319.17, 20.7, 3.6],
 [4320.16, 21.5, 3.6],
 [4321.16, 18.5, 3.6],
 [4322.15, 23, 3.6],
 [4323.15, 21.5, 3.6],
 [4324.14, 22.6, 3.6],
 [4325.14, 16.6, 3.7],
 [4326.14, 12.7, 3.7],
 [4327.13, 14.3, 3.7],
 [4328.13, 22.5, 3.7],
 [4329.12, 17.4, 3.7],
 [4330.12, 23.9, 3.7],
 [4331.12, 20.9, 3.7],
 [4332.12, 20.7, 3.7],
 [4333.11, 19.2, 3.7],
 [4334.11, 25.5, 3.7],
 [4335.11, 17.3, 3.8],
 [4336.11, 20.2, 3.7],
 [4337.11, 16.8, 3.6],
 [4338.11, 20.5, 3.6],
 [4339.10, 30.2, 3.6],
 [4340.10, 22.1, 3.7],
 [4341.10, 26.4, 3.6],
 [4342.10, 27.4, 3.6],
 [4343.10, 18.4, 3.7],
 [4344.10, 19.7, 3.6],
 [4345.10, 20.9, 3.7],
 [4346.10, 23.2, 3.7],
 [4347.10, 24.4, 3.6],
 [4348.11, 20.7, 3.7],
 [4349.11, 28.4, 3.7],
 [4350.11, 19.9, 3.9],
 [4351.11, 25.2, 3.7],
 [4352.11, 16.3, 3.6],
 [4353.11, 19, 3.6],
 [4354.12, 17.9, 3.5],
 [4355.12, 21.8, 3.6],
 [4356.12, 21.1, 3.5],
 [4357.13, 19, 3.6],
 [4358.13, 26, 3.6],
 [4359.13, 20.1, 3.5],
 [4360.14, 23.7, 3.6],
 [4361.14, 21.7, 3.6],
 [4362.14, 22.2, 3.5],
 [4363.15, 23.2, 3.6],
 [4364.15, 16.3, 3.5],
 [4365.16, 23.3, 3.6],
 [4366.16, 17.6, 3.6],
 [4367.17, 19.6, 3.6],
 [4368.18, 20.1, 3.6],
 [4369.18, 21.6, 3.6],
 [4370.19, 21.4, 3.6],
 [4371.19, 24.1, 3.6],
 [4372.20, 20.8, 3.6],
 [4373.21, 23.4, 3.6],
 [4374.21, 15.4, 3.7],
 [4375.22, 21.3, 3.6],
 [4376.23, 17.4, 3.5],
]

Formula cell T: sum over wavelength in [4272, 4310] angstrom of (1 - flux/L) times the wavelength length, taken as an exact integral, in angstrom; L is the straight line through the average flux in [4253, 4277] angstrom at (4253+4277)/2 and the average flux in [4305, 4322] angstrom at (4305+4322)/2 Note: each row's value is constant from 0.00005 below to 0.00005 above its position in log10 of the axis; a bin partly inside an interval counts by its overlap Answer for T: 1.9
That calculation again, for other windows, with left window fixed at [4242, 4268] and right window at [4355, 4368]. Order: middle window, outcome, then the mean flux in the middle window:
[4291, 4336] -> 5.6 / 18.9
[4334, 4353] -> -0.7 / 22.2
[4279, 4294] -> -0.1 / 22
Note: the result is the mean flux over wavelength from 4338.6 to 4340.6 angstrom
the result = 26.2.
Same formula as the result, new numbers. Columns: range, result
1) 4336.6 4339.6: 22.5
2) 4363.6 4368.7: 19.4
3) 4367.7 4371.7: 21.8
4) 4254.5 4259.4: 22.5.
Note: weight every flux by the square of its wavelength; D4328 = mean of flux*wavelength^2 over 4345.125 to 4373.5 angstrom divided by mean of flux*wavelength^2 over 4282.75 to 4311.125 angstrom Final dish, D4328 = 1.16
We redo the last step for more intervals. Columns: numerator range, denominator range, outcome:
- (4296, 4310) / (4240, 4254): 0.81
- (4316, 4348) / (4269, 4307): 1.09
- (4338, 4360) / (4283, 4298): 1.14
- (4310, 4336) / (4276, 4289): 0.90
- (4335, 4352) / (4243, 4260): 1.08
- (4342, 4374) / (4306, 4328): 1.12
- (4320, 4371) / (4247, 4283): 1.02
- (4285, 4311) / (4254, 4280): 0.89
